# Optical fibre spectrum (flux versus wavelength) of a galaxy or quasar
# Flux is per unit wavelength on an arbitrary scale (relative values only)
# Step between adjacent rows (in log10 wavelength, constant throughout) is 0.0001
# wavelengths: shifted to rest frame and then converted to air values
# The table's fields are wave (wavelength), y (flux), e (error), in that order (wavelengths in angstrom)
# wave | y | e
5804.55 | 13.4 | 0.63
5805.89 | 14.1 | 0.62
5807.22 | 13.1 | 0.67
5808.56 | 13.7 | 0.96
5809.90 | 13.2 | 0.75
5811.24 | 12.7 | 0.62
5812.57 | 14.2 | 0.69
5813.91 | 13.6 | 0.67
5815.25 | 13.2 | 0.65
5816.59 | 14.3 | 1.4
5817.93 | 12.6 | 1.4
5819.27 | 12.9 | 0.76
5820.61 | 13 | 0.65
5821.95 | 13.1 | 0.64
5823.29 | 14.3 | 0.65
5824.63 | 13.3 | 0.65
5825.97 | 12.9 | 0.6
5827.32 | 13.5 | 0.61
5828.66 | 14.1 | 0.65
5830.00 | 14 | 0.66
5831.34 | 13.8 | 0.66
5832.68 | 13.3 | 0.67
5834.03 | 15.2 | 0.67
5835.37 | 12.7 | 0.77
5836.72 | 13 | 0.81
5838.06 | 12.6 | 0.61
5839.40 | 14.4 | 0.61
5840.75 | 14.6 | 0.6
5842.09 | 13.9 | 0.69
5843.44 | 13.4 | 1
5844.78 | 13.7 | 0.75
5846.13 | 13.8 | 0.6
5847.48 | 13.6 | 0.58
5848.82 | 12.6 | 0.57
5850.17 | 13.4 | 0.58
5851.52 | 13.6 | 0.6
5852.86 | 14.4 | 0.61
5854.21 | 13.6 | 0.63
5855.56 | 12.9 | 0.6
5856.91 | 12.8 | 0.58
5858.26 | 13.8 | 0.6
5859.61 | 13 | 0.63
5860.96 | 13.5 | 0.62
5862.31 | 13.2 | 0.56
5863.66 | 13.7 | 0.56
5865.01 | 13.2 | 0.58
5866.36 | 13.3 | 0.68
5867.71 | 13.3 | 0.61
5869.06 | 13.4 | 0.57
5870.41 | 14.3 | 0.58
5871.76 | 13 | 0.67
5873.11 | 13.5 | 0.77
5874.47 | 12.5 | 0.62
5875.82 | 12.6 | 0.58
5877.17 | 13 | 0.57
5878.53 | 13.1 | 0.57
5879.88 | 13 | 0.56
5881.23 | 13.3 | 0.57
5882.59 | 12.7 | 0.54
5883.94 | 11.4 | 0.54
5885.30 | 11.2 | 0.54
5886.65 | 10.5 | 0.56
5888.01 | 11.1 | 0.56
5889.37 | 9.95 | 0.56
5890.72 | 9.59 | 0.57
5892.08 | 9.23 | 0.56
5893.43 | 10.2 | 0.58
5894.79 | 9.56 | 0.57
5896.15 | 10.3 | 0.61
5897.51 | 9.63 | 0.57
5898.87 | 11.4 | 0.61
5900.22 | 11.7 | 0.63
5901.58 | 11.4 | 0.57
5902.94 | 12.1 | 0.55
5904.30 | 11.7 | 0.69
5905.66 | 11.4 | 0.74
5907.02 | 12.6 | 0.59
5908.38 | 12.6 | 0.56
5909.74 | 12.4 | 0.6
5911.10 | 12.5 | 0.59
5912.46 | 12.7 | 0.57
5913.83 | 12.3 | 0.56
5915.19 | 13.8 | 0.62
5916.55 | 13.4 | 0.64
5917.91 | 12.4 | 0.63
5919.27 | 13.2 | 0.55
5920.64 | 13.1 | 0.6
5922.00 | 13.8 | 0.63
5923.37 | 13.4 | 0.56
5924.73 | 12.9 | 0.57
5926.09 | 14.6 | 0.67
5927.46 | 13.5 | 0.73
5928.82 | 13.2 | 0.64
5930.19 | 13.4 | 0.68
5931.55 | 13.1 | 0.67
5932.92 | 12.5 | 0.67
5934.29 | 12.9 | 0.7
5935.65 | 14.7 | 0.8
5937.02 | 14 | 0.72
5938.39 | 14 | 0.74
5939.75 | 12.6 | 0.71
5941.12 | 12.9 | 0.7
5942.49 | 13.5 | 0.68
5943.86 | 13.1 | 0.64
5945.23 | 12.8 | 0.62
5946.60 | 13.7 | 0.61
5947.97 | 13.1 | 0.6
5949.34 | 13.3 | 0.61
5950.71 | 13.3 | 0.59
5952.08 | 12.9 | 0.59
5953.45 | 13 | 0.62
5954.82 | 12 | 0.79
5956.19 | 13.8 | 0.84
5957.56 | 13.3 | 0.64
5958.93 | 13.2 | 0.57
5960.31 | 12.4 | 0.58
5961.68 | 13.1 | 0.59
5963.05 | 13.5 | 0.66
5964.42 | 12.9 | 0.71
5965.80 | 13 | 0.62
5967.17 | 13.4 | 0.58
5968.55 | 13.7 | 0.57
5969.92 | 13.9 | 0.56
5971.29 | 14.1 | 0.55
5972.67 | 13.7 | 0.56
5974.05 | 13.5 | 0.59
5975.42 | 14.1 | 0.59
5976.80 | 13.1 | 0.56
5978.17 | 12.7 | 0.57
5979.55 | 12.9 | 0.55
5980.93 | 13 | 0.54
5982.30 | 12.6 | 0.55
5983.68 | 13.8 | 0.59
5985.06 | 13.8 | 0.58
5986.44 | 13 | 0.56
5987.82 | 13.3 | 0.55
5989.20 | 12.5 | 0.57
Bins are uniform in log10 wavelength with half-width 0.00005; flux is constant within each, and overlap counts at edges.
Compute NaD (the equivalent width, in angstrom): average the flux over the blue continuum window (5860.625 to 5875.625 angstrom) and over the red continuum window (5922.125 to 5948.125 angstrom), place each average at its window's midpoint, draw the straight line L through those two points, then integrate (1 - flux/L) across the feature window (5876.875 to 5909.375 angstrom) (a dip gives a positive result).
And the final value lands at 4.9 angstrom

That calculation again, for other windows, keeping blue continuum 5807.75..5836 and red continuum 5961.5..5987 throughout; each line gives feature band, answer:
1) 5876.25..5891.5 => 1.97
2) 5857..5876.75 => 0.26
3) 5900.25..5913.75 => 1.29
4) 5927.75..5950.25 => 0.16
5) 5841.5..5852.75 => -0.05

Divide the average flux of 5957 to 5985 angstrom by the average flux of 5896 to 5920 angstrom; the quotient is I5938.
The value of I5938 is 1.10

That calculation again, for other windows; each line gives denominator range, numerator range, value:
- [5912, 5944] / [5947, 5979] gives 1.00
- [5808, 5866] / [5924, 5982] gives 0.98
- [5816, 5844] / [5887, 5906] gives 0.78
